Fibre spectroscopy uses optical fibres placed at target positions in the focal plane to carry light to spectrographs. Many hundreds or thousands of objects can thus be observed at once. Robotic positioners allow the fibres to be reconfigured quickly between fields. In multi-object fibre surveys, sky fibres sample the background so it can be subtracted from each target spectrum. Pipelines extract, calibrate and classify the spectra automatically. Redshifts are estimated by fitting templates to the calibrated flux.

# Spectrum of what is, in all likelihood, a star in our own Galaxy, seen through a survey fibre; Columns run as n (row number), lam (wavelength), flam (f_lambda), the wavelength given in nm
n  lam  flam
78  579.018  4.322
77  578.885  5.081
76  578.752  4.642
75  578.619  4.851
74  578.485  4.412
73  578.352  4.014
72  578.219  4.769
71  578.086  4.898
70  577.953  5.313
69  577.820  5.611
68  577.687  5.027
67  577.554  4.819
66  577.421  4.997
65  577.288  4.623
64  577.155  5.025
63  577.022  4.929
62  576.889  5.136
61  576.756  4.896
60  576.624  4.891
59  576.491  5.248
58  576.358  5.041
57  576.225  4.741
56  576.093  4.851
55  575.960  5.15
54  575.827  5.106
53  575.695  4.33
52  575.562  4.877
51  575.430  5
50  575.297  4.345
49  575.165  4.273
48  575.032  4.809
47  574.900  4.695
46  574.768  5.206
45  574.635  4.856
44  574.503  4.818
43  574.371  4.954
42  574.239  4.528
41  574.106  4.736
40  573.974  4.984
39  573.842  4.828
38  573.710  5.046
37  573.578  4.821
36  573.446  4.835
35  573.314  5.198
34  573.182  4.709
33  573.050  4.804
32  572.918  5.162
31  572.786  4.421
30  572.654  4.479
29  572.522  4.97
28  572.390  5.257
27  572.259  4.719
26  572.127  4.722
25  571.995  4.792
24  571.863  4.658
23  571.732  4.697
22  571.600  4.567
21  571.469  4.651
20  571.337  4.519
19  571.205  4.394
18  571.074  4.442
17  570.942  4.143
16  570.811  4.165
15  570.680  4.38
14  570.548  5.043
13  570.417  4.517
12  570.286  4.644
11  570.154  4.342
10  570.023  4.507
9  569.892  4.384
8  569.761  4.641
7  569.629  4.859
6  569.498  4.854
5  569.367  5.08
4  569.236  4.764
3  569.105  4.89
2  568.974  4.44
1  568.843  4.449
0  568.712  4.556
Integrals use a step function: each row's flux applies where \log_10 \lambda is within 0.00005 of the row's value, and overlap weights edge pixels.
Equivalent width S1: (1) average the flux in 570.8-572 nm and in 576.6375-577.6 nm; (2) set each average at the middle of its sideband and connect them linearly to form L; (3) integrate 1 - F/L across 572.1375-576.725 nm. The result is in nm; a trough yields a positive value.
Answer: -0.117 nm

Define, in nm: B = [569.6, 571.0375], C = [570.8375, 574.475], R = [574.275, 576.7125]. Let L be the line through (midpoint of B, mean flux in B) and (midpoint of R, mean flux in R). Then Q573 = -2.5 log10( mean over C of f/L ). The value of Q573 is -0.02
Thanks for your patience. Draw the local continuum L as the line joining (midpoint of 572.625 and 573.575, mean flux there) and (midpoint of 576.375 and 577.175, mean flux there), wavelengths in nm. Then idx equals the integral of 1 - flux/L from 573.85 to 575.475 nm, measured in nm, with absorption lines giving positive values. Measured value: 0.04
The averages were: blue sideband 4.81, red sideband 5.02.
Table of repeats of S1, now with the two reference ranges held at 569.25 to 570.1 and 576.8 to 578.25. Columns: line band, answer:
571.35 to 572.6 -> 0.01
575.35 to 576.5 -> 0.01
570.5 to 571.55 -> 0.07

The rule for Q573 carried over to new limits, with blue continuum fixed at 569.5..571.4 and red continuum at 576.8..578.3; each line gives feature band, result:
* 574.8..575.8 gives 0.042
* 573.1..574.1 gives -0.040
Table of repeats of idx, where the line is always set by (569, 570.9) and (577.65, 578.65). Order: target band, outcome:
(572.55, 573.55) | -0.02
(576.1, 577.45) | -0.04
